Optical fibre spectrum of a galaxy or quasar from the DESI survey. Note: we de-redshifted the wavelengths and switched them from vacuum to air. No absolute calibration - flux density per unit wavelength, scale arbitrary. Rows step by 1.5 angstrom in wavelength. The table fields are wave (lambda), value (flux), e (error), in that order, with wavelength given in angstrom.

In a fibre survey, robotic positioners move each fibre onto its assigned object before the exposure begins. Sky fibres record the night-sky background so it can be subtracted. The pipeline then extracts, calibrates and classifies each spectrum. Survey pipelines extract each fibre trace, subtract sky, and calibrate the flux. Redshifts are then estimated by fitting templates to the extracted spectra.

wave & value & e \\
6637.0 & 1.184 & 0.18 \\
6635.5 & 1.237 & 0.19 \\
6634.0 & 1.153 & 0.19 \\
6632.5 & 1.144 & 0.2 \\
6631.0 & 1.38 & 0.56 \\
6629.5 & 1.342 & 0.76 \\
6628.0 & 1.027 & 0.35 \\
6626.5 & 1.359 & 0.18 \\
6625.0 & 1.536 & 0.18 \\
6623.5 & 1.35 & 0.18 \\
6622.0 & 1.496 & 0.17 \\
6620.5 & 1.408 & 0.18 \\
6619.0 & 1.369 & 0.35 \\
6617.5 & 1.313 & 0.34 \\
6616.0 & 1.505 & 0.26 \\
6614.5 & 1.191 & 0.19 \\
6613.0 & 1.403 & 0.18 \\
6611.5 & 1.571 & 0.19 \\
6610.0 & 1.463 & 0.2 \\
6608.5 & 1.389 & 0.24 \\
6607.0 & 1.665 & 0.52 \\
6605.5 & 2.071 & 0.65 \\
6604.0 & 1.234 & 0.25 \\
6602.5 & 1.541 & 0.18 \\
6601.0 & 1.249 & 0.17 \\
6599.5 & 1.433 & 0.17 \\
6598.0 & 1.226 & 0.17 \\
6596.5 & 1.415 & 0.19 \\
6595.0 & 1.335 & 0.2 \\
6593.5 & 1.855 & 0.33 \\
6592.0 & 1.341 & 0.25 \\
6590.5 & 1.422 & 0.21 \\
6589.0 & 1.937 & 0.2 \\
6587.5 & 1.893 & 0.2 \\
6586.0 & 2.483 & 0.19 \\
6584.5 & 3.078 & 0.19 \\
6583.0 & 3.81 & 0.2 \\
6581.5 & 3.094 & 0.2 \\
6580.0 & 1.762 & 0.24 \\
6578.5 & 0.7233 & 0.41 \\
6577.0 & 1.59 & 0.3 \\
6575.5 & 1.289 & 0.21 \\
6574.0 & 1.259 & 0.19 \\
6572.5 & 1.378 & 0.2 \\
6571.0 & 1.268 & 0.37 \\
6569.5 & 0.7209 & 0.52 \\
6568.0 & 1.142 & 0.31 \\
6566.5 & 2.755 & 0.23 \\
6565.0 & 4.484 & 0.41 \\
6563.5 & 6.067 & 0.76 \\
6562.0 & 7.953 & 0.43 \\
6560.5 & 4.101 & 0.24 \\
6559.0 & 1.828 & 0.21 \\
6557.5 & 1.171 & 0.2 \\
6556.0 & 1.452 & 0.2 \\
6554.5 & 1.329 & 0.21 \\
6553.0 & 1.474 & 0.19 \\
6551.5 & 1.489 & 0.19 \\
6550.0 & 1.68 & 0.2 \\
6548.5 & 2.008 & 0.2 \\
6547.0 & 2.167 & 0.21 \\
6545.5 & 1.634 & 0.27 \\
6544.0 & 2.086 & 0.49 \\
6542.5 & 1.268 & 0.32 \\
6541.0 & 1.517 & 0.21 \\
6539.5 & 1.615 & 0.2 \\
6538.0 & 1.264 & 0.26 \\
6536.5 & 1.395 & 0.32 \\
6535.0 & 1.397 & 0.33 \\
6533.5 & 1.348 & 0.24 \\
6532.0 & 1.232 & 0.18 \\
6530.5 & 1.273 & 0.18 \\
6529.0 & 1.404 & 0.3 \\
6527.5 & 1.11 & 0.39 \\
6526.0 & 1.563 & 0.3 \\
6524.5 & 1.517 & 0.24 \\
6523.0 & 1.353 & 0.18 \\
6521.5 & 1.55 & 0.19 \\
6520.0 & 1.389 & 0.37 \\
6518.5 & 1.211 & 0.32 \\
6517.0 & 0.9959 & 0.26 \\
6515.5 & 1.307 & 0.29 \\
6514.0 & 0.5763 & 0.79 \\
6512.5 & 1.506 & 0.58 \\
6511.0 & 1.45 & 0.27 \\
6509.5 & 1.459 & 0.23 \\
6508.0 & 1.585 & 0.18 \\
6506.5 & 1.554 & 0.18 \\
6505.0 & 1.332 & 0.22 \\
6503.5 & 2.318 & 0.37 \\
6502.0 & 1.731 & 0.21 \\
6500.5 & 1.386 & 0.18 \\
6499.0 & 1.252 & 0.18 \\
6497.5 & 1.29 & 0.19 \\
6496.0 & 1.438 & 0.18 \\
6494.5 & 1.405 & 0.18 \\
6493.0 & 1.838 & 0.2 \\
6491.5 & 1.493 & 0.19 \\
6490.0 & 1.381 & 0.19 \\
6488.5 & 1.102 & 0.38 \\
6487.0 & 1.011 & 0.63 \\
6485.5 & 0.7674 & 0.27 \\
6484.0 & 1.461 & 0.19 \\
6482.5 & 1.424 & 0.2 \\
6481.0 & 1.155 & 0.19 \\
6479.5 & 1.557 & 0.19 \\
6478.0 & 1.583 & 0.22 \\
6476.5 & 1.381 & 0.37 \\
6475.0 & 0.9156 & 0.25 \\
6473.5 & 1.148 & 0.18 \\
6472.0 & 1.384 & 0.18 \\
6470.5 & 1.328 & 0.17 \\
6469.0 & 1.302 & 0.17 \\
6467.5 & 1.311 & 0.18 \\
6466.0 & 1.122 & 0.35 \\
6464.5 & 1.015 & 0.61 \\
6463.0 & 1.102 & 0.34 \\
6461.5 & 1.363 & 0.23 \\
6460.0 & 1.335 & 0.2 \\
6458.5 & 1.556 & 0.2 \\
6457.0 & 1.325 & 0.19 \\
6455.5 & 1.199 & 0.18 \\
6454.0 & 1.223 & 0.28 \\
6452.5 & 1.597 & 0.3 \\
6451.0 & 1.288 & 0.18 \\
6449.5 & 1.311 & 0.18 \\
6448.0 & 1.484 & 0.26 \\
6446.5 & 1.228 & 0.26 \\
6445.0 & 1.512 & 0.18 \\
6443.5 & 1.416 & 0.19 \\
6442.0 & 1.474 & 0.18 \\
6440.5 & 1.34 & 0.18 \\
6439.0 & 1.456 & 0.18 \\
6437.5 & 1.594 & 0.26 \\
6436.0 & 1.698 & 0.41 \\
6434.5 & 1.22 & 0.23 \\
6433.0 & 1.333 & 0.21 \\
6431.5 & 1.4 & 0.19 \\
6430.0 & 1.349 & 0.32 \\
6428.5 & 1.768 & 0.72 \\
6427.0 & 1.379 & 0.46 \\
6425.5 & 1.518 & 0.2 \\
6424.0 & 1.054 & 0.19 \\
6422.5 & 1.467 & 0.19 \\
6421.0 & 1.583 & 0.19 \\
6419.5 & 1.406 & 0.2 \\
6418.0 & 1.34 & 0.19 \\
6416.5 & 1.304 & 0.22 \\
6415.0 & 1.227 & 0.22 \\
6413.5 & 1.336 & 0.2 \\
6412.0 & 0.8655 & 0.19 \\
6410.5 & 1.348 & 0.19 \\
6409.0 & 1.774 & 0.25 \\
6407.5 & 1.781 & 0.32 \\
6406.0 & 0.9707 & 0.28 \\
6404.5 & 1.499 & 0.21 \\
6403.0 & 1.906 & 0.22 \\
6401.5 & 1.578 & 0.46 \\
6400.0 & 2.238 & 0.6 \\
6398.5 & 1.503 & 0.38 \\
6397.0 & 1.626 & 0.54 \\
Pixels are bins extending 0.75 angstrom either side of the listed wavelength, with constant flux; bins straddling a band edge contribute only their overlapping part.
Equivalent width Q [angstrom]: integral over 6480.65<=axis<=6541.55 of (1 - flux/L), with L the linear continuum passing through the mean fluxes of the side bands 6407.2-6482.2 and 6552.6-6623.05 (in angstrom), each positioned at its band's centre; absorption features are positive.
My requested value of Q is 9.65 angstrom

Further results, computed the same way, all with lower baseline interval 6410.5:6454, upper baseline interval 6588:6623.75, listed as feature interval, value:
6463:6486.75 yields 2.7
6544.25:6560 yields -2.5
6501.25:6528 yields 0.1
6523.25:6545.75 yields 0.0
